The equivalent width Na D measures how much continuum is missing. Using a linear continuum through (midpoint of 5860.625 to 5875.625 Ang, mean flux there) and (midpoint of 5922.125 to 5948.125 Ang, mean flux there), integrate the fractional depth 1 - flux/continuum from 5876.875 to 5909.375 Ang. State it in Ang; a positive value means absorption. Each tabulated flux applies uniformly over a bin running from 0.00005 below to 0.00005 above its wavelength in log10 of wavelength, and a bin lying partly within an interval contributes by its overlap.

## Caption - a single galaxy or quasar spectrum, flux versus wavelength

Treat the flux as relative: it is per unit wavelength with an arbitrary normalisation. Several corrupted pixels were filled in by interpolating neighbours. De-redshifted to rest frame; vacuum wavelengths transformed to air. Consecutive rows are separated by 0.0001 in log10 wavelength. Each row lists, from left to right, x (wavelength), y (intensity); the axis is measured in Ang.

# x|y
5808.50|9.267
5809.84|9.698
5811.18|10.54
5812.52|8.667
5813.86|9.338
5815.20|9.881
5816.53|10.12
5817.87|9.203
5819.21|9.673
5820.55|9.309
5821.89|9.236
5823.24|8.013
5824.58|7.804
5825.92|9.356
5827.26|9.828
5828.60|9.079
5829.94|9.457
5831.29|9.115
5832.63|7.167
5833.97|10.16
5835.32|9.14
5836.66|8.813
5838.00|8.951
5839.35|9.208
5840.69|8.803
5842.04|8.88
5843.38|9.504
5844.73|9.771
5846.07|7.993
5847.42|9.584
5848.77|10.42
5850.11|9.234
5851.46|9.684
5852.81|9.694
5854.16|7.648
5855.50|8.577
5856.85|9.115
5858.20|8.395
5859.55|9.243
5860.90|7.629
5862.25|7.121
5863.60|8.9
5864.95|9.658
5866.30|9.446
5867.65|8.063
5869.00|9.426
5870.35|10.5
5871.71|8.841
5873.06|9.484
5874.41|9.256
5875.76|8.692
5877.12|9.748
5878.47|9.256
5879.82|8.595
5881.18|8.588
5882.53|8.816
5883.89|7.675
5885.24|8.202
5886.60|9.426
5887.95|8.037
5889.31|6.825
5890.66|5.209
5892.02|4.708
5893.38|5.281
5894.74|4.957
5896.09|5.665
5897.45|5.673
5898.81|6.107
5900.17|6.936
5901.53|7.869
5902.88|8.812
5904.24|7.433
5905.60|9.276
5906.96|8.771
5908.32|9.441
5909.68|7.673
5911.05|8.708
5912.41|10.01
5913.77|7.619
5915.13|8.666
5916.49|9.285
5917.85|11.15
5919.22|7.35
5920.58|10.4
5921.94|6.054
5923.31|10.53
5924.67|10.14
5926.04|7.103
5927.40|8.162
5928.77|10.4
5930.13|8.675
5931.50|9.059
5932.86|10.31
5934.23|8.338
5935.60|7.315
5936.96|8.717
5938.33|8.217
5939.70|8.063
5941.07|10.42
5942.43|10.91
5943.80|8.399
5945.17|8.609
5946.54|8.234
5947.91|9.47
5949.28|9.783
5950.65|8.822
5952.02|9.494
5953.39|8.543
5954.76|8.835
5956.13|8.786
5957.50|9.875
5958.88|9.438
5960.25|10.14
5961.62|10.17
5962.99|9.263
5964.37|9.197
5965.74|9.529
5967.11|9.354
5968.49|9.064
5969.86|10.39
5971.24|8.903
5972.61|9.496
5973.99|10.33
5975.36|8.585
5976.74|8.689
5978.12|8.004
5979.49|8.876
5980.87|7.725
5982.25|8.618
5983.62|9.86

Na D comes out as 5.2 Ang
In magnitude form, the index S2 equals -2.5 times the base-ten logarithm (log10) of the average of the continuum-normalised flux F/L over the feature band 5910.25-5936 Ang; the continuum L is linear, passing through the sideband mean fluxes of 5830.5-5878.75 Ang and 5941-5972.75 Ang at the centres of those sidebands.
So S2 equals 0.04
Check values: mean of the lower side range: 9.03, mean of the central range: 8.92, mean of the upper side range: 9.36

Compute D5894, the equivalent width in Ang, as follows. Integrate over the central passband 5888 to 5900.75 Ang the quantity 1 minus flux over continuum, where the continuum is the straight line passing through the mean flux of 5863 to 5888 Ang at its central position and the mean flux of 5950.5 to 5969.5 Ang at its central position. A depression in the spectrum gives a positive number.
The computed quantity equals 4.6 Ang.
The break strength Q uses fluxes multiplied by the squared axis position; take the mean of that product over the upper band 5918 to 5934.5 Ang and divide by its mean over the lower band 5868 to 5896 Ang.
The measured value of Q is 1.1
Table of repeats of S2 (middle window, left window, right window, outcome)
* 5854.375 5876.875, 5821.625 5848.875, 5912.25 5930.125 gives 0.01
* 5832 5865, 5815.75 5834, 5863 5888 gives 0.02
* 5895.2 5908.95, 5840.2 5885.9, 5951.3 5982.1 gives 0.20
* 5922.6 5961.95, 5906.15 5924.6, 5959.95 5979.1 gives 0.00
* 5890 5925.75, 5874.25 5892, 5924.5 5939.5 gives 0.08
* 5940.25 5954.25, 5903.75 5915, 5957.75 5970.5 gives 0.01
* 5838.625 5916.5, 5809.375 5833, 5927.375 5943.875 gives 0.10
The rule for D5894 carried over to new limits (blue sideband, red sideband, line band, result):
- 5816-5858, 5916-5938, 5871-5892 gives 1.60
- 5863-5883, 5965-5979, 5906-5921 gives 0.33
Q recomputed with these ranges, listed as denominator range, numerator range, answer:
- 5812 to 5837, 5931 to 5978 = 1.05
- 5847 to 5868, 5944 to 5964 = 1.07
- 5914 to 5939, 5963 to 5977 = 1.07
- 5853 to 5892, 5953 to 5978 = 1.13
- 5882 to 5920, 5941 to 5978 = 1.23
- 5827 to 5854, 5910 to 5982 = 1.02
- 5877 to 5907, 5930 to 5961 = 1.25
